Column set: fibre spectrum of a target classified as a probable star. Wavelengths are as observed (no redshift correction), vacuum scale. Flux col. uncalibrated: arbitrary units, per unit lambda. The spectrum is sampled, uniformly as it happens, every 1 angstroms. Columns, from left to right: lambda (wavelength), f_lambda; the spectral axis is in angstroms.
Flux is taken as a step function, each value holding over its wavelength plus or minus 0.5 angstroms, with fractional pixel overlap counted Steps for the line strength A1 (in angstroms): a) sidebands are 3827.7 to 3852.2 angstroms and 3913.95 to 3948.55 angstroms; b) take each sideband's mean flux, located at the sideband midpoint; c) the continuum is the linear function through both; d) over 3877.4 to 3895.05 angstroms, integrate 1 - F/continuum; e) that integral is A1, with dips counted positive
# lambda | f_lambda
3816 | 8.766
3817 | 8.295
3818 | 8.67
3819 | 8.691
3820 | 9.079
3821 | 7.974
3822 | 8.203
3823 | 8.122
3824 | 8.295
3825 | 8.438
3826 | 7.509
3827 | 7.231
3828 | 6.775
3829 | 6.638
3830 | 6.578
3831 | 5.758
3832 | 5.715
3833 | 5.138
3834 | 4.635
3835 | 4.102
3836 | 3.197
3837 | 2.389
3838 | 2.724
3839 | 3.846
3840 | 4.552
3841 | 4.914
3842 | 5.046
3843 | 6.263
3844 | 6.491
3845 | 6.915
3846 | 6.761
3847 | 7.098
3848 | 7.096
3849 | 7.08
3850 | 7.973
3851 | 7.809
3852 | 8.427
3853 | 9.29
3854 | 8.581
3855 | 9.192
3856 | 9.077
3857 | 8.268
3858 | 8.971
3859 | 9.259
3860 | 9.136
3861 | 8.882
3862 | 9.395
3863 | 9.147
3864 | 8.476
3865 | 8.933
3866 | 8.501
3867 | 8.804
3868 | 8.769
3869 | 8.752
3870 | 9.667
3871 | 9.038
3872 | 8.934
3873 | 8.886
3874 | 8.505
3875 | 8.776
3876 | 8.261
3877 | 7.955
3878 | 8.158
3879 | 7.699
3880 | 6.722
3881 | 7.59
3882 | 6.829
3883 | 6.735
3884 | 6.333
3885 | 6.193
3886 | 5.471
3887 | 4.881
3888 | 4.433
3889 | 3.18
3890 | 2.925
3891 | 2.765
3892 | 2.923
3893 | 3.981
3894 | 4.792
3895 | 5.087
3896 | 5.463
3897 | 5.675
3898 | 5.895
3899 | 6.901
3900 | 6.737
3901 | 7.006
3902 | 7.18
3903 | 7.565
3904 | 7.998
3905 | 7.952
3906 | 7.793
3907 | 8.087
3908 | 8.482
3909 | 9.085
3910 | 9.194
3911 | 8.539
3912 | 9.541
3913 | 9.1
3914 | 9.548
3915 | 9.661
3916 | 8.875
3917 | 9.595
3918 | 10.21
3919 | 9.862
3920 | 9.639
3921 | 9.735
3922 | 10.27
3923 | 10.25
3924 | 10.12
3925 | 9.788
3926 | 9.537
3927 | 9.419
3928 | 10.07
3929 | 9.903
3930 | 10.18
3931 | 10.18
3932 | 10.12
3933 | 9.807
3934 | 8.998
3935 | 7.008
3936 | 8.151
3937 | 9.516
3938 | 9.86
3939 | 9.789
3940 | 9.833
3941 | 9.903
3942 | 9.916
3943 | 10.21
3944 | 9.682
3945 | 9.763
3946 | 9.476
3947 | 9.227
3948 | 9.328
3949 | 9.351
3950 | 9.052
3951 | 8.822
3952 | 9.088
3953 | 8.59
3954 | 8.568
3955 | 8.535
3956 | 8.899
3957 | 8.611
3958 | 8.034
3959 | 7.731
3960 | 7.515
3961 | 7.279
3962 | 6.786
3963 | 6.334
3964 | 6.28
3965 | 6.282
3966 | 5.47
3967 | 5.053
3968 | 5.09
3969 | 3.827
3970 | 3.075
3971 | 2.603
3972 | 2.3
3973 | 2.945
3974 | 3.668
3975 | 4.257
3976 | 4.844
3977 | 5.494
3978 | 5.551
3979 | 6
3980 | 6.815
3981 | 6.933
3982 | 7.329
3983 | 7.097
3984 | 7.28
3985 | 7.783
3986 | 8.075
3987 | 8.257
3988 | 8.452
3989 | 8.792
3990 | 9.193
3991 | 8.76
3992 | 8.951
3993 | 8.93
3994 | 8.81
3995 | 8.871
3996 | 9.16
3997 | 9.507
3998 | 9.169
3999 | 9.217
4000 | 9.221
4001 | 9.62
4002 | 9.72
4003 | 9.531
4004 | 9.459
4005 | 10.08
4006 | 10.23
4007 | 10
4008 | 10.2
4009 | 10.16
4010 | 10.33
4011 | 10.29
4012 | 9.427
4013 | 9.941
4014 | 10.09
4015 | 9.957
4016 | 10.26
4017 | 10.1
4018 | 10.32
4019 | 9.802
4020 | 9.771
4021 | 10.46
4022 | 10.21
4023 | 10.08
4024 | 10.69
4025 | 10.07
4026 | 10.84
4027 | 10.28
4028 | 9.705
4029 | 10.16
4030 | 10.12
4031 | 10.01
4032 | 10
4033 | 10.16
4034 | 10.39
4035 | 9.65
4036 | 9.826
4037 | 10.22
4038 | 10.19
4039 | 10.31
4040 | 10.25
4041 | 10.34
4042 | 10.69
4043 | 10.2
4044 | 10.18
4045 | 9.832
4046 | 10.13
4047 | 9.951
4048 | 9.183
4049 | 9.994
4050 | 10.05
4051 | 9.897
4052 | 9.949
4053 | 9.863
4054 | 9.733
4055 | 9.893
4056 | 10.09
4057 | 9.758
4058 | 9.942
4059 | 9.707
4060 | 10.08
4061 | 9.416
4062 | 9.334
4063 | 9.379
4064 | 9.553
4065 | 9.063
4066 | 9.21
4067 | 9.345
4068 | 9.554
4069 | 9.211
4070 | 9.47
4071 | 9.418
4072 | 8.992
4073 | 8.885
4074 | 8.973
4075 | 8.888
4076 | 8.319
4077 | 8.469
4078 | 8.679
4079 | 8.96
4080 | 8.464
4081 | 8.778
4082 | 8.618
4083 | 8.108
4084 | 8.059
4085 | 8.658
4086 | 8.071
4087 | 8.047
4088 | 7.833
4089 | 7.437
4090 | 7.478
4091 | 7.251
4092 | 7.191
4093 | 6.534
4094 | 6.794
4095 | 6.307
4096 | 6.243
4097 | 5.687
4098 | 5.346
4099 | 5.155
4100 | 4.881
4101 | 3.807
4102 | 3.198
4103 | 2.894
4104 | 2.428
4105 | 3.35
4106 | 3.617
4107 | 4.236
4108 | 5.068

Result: 5.2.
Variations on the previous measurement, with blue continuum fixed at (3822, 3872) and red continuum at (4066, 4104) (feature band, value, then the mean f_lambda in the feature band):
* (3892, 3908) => 1.8 angstroms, 6.49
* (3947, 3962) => -2.3 angstroms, 8.49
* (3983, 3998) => -2.5 angstroms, 8.6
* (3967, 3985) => 5.6 angstroms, 5.08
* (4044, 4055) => -3.6 angstroms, 9.87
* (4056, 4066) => -2.9 angstroms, 9.59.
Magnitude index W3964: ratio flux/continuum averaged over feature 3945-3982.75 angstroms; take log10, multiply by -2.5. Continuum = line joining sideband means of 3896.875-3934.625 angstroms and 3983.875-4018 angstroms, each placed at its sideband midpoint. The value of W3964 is 0.35 mag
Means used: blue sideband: 8.93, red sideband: 9.38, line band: 6.67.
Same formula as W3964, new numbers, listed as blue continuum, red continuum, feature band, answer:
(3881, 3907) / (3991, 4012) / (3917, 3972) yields -0.15 mag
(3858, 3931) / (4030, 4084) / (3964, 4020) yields 0.14 mag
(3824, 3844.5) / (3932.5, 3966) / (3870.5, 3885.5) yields -0.17 mag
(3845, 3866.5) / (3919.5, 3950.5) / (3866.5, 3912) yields 0.27 mag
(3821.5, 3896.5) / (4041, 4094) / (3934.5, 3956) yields -0.18 mag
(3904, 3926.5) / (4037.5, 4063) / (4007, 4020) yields -0.03 mag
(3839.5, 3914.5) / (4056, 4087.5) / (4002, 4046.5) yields -0.17 mag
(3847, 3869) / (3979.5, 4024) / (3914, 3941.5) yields -0.08 mag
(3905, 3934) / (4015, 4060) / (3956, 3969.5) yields 0.42 mag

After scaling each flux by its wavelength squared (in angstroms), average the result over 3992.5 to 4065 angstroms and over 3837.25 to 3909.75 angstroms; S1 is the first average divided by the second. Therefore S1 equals 1.51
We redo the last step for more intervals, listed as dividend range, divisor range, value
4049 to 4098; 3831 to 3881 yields 1.31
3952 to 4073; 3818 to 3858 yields 1.42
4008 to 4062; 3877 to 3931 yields 1.41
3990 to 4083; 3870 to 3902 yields 1.65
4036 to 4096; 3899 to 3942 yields 1.07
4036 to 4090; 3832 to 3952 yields 1.29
